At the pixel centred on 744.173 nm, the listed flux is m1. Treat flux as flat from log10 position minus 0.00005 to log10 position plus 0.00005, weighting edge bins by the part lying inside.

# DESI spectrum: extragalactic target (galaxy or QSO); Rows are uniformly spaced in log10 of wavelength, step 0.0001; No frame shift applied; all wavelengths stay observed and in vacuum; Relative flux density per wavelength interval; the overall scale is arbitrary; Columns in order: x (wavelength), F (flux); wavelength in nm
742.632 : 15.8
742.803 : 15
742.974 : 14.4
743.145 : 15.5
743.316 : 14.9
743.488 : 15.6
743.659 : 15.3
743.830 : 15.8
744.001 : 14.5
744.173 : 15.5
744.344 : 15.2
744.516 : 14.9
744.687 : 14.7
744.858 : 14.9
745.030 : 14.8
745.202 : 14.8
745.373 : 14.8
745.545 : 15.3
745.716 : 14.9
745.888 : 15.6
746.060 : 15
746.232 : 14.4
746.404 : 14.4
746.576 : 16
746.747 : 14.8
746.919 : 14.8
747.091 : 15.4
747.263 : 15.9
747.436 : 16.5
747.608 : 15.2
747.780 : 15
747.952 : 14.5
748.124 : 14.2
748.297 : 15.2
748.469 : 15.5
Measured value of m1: 15.5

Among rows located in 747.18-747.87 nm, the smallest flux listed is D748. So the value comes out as 15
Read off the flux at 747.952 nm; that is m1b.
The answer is 14.5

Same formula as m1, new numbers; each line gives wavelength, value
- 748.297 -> 15.2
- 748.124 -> 14.2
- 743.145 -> 15.5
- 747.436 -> 16.5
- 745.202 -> 14.8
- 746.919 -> 14.8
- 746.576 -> 16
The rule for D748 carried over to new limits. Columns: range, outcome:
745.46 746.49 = 14.4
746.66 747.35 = 14.8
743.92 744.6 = 14.5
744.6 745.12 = 14.7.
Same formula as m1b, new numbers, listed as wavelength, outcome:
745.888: 15.6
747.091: 15.4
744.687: 14.7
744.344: 15.2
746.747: 14.8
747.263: 15.9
